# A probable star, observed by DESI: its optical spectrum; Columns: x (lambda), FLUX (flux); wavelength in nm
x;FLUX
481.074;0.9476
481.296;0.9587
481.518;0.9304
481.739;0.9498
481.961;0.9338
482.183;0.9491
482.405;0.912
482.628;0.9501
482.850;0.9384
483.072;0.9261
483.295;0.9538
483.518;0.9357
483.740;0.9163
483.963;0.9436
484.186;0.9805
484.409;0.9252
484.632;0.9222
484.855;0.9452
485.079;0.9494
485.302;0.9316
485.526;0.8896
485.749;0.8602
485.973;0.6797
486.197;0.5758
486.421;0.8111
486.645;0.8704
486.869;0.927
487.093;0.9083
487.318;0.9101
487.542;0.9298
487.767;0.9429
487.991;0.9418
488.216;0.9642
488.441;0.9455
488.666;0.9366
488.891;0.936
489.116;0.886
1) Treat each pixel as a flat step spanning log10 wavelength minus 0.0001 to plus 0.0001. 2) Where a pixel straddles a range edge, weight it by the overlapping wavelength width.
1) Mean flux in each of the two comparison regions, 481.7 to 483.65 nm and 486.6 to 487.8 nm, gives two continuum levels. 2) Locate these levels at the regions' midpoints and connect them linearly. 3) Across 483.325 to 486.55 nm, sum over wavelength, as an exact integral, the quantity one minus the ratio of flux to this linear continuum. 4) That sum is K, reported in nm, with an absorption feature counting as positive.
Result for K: 0.171 nm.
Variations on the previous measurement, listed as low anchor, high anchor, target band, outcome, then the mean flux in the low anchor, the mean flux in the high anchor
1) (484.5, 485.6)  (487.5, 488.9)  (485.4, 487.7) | 0.24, 0.929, 0.944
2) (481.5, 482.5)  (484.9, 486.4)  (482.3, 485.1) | -0.18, 0.937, 0.82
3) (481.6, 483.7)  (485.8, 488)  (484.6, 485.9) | -0.04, 0.938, 0.846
